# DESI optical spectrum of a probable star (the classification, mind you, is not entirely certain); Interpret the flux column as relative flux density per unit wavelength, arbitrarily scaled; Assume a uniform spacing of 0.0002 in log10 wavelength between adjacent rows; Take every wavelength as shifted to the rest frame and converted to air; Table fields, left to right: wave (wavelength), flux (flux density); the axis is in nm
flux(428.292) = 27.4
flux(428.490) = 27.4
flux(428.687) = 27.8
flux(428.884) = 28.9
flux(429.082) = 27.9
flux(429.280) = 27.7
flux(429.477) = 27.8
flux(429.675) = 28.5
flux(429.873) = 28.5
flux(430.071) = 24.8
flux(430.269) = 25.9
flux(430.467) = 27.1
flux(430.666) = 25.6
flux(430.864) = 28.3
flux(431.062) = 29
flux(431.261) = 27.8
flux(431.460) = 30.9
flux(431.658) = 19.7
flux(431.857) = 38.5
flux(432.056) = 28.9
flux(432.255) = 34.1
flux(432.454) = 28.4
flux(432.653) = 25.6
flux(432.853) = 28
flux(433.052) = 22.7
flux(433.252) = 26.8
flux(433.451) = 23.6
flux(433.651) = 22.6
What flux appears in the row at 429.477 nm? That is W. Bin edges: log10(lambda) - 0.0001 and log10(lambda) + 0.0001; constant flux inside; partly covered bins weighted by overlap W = 27.8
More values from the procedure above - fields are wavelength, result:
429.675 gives 28.5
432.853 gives 28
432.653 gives 25.6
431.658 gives 19.7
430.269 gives 25.9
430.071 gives 24.8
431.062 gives 29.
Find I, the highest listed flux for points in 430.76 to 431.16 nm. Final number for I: 29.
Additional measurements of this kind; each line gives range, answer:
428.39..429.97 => 28.9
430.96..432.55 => 38.5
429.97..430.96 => 28.3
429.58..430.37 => 28.5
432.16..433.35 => 34.1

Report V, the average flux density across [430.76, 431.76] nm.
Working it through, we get 27.2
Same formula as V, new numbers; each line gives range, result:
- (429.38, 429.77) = 28.1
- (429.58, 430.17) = 27.3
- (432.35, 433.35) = 26.3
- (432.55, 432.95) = 26.8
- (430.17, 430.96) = 26.7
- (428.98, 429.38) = 27.8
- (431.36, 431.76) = 25.4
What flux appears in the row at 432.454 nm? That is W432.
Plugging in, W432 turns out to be 28.4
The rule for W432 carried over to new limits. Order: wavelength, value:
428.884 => 28.9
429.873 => 28.5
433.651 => 22.6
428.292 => 27.4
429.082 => 27.9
